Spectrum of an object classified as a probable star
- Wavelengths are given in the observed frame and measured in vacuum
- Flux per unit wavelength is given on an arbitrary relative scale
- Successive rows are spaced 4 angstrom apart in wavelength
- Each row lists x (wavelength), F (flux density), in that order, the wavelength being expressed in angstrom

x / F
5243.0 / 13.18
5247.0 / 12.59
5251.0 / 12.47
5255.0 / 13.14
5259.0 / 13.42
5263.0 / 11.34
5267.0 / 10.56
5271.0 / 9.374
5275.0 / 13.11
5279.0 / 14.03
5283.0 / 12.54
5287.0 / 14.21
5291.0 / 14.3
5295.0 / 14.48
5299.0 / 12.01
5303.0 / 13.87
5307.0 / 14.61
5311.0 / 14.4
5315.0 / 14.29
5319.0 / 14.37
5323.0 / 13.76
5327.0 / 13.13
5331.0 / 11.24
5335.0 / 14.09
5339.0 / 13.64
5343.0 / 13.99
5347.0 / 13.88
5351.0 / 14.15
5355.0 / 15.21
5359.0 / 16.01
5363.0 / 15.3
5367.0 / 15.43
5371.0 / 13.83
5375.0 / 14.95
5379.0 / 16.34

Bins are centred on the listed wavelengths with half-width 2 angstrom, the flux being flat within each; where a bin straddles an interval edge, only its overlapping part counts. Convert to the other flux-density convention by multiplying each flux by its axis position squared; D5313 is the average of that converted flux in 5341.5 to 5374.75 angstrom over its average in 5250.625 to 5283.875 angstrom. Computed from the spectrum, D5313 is 1.25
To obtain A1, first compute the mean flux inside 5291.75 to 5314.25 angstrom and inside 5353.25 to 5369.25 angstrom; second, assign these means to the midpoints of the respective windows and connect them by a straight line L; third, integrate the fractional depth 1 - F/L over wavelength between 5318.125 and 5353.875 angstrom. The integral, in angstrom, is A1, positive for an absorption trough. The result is 2.9 angstrom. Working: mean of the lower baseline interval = 13.9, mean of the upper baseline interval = 15.5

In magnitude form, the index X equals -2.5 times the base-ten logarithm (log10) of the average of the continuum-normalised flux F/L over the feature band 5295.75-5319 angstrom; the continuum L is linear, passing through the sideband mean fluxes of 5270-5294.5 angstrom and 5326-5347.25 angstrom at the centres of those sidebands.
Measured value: -0.06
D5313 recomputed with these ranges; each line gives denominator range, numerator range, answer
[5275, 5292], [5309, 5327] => 1.04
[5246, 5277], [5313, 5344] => 1.16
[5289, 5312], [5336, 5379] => 1.08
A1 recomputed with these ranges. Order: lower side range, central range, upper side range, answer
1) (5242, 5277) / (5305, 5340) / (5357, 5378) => 0.4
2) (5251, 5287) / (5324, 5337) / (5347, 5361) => 1.2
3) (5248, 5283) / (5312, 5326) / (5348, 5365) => -0.2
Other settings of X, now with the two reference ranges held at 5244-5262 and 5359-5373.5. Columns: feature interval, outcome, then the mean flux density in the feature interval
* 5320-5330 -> 0.07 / 13.3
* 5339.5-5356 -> 0.04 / 14.2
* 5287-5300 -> -0.02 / 13.8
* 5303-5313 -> -0.04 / 14.4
